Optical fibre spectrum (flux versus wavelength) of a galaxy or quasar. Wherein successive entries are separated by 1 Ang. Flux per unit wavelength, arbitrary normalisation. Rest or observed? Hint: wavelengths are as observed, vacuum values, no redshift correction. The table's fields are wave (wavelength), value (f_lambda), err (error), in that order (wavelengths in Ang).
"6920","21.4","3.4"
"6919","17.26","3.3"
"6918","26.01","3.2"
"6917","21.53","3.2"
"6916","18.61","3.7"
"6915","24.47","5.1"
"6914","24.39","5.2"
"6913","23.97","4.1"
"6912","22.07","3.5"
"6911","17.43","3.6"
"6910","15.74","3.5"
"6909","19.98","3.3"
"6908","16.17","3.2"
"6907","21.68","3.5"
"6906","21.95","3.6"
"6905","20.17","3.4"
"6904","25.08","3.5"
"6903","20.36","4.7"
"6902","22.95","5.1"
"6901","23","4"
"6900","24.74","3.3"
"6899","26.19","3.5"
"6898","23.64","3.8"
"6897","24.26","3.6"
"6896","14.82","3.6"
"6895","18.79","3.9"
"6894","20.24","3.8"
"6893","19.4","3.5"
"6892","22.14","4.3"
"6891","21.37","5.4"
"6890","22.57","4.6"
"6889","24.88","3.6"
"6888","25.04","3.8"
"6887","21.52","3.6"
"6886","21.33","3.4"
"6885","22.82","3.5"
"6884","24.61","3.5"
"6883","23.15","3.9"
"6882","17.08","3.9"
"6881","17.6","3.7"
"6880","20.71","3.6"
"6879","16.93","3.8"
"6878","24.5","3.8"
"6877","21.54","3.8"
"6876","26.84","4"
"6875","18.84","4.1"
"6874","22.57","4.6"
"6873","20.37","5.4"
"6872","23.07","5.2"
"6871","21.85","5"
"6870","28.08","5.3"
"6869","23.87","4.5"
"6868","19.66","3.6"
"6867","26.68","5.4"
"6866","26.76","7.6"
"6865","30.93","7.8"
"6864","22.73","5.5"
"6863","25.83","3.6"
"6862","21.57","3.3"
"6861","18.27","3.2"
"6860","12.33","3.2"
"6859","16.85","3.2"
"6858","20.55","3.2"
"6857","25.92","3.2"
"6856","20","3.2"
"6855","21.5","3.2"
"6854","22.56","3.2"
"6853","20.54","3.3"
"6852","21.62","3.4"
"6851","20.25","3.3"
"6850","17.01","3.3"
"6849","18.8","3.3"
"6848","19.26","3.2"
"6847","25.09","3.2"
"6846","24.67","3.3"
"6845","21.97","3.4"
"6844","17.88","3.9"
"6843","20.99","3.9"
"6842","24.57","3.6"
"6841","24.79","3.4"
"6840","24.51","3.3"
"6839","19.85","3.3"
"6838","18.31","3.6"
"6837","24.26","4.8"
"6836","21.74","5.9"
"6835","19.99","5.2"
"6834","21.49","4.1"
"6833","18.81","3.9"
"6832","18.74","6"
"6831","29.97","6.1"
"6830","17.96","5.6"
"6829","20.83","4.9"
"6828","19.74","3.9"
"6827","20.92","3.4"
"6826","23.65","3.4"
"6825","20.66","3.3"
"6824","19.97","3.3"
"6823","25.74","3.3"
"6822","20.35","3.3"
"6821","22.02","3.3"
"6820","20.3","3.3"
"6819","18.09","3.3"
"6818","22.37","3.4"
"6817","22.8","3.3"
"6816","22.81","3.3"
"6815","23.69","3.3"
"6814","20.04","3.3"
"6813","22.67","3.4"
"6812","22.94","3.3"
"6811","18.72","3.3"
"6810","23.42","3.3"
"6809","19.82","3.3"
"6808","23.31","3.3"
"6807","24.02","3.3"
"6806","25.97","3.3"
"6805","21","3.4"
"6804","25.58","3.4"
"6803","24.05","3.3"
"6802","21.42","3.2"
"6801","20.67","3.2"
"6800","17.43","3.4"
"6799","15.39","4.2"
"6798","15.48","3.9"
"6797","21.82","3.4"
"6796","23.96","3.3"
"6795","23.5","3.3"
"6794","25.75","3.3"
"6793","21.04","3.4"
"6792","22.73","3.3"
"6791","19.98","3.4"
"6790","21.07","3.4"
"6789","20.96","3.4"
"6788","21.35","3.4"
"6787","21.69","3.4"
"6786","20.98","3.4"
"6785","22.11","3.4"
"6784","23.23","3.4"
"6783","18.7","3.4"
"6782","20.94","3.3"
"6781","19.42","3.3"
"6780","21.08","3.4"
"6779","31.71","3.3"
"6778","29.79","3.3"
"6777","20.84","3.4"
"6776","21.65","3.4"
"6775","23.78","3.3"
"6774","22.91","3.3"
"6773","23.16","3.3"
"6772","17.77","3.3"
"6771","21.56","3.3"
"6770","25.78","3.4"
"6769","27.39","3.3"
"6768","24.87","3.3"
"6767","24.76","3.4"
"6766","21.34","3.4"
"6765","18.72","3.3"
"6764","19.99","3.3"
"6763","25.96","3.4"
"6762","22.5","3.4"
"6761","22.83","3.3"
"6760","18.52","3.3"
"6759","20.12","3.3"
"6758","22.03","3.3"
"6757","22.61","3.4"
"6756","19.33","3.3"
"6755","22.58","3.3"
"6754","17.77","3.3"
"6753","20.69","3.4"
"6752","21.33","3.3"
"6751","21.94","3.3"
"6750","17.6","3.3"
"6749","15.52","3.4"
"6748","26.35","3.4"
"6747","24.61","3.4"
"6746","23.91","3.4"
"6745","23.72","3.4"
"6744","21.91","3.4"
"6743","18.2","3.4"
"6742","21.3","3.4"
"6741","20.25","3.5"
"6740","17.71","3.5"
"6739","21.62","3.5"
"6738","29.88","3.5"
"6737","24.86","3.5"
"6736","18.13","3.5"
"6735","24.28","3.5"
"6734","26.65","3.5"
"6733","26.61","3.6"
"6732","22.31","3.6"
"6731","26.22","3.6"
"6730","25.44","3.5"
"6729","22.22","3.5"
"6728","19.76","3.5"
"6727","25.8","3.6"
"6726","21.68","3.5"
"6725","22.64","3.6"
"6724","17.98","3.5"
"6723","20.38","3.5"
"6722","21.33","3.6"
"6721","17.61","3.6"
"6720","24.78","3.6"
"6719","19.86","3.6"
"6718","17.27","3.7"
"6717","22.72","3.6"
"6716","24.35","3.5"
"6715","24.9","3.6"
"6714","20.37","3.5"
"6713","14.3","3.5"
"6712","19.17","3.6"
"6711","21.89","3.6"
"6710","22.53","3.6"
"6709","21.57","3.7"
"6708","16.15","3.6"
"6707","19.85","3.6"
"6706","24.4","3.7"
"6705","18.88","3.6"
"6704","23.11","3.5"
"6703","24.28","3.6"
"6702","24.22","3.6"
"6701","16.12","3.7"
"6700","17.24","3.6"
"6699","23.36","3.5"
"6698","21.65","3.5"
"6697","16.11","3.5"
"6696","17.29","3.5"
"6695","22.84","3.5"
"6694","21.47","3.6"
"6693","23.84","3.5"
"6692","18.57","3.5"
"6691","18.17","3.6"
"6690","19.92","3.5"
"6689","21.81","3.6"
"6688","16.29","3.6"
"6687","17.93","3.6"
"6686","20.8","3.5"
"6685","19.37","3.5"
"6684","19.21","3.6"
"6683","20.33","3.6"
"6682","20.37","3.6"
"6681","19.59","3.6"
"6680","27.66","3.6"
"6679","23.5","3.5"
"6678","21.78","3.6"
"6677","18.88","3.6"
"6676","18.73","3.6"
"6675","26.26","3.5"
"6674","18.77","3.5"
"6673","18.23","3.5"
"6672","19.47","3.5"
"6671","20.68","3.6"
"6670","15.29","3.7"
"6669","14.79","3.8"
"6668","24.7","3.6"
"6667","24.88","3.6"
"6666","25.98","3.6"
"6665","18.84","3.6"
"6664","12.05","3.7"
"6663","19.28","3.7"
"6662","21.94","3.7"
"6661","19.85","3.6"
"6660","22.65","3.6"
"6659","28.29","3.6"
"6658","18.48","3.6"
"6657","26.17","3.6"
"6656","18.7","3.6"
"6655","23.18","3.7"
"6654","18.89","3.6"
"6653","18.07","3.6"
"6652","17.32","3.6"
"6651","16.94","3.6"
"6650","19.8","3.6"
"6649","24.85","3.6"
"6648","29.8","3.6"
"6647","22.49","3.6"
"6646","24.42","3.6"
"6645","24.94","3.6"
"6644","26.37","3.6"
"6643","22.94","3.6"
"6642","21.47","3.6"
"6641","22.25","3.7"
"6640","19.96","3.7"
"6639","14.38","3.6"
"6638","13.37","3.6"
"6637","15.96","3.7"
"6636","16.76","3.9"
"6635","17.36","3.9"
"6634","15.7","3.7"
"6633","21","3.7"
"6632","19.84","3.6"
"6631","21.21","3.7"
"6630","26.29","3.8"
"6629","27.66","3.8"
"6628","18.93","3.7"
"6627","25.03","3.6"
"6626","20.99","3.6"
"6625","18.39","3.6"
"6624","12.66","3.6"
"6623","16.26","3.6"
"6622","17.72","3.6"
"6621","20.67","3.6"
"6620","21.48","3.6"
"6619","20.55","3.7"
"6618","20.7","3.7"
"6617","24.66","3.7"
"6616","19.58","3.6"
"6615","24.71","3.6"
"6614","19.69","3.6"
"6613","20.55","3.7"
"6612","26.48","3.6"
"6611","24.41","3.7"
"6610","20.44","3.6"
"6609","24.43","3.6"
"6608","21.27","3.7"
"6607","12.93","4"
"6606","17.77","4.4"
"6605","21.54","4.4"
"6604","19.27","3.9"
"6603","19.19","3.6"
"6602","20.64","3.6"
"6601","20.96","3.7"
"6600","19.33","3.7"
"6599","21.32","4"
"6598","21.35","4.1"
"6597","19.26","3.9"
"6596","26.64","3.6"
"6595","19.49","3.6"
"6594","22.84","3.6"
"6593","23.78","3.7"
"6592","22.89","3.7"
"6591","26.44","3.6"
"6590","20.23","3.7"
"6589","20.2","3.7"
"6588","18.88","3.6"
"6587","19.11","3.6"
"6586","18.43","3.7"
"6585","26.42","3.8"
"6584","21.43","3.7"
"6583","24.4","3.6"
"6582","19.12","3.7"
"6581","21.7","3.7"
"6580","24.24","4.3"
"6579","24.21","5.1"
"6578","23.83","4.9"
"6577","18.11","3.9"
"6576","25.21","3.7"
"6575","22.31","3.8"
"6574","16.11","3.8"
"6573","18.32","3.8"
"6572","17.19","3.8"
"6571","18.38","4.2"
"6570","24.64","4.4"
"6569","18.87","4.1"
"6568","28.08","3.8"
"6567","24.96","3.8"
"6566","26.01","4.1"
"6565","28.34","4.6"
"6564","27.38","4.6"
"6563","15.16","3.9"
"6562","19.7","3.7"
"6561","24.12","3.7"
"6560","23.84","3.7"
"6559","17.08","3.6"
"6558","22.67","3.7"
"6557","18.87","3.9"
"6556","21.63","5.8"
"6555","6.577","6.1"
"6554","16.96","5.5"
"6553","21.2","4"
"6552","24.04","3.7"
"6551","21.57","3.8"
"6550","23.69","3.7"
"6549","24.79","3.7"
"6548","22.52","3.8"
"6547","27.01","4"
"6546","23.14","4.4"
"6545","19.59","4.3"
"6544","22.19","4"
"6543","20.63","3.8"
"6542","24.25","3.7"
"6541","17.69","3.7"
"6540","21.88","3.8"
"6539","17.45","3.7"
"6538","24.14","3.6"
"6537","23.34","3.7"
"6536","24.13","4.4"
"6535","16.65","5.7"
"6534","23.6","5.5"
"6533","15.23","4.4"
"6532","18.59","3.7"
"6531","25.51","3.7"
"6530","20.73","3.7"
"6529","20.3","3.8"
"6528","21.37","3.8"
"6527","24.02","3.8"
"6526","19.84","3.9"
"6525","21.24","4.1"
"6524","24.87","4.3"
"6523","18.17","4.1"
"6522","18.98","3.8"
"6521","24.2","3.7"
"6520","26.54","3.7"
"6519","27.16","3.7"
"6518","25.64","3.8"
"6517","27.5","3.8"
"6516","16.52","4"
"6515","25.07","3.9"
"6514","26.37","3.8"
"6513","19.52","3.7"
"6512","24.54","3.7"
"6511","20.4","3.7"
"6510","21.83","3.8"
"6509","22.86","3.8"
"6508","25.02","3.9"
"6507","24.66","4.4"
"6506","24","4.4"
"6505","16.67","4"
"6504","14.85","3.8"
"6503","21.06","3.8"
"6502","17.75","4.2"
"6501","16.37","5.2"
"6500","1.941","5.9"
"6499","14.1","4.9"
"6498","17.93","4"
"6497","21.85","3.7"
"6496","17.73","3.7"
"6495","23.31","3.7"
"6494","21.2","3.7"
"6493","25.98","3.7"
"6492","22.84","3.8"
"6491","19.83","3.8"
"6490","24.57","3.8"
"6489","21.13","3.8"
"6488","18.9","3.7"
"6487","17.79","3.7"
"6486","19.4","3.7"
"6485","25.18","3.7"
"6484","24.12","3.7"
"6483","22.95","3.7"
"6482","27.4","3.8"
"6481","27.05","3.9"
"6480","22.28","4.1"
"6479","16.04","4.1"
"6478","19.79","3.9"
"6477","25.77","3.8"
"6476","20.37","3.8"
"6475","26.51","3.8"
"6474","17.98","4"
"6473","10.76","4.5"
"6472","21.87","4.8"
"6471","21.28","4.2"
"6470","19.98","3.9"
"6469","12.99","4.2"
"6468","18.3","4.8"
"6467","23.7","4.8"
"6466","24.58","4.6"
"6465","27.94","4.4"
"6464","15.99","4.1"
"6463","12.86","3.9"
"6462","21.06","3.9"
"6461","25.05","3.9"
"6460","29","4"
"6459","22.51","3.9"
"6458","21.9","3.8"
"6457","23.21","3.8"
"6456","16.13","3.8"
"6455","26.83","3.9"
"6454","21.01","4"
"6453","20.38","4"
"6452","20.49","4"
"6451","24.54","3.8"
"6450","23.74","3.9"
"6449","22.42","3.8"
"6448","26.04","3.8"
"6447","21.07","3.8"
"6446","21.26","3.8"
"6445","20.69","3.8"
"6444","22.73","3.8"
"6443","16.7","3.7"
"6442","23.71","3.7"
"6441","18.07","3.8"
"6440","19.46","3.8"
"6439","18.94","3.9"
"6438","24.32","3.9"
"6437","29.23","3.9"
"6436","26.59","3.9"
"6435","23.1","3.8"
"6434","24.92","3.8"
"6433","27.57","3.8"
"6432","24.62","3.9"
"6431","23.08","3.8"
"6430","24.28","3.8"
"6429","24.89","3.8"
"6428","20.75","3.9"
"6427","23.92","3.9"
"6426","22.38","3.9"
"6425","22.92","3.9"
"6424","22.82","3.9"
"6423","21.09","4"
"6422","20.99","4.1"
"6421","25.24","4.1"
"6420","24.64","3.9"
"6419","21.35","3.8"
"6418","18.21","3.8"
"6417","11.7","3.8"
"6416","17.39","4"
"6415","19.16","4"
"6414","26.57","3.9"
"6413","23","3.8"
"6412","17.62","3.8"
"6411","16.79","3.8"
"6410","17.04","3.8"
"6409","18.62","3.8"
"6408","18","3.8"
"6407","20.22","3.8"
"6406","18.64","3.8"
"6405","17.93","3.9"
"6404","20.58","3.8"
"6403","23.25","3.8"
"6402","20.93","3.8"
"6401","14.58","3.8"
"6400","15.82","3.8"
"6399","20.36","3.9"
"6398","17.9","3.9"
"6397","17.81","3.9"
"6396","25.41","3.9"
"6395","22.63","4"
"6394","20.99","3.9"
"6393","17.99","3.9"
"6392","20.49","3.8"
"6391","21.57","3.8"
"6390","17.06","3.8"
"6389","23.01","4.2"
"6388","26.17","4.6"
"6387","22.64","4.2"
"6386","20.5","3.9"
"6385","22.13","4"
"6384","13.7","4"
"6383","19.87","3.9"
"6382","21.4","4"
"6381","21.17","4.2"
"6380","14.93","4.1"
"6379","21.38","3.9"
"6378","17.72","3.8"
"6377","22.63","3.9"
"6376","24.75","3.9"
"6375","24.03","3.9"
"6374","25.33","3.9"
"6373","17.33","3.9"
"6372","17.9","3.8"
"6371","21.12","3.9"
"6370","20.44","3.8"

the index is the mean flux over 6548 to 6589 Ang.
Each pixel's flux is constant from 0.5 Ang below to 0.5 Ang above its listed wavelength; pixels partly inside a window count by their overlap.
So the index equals 21.4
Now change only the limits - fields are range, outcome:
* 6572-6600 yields 21.6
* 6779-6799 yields 21.5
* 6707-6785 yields 22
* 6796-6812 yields 21.3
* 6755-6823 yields 22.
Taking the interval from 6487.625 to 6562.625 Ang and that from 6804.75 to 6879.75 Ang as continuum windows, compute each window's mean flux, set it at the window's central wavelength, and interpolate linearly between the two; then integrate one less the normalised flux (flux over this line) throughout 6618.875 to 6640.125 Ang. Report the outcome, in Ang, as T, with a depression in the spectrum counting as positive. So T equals 2.2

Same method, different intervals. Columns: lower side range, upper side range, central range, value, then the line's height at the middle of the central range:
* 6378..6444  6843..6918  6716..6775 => -1.6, 21.5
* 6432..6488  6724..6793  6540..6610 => 2.1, 22.1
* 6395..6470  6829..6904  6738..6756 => 0.4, 21.7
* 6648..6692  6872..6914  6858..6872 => -0.8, 21.4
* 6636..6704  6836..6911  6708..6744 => -1.5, 20.9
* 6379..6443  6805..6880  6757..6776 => -0.6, 21.7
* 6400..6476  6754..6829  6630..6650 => 0.7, 21.7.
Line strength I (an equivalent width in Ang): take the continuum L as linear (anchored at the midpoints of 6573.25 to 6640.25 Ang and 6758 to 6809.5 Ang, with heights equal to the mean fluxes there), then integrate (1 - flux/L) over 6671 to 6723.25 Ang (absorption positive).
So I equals 2.2 Ang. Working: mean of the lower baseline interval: 20.7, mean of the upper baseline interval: 22.2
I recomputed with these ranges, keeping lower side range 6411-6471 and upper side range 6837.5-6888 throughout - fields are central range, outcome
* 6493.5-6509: 2.3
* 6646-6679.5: 1.4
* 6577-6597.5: -0.2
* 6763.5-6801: -0.3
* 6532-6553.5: 0.1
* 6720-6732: -0.1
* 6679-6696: 1.1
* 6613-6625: 1.1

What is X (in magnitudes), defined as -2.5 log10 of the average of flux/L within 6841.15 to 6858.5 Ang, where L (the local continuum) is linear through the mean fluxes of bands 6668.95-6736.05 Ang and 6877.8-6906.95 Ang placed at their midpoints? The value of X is 0.01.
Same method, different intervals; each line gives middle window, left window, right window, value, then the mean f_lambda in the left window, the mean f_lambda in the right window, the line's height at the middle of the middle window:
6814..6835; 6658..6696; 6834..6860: -0.02 mag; 20.5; 21.2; 21.1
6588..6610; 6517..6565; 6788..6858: 0.03 mag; 21.6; 21.6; 21.6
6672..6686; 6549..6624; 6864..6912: 0.03 mag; 21.2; 22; 21.5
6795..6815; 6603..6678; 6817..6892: 0.00 mag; 20.6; 21.8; 21.5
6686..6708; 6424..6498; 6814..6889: 0.08 mag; 22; 21.8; 21.9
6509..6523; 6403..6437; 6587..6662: -0.09 mag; 21.6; 21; 21.3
